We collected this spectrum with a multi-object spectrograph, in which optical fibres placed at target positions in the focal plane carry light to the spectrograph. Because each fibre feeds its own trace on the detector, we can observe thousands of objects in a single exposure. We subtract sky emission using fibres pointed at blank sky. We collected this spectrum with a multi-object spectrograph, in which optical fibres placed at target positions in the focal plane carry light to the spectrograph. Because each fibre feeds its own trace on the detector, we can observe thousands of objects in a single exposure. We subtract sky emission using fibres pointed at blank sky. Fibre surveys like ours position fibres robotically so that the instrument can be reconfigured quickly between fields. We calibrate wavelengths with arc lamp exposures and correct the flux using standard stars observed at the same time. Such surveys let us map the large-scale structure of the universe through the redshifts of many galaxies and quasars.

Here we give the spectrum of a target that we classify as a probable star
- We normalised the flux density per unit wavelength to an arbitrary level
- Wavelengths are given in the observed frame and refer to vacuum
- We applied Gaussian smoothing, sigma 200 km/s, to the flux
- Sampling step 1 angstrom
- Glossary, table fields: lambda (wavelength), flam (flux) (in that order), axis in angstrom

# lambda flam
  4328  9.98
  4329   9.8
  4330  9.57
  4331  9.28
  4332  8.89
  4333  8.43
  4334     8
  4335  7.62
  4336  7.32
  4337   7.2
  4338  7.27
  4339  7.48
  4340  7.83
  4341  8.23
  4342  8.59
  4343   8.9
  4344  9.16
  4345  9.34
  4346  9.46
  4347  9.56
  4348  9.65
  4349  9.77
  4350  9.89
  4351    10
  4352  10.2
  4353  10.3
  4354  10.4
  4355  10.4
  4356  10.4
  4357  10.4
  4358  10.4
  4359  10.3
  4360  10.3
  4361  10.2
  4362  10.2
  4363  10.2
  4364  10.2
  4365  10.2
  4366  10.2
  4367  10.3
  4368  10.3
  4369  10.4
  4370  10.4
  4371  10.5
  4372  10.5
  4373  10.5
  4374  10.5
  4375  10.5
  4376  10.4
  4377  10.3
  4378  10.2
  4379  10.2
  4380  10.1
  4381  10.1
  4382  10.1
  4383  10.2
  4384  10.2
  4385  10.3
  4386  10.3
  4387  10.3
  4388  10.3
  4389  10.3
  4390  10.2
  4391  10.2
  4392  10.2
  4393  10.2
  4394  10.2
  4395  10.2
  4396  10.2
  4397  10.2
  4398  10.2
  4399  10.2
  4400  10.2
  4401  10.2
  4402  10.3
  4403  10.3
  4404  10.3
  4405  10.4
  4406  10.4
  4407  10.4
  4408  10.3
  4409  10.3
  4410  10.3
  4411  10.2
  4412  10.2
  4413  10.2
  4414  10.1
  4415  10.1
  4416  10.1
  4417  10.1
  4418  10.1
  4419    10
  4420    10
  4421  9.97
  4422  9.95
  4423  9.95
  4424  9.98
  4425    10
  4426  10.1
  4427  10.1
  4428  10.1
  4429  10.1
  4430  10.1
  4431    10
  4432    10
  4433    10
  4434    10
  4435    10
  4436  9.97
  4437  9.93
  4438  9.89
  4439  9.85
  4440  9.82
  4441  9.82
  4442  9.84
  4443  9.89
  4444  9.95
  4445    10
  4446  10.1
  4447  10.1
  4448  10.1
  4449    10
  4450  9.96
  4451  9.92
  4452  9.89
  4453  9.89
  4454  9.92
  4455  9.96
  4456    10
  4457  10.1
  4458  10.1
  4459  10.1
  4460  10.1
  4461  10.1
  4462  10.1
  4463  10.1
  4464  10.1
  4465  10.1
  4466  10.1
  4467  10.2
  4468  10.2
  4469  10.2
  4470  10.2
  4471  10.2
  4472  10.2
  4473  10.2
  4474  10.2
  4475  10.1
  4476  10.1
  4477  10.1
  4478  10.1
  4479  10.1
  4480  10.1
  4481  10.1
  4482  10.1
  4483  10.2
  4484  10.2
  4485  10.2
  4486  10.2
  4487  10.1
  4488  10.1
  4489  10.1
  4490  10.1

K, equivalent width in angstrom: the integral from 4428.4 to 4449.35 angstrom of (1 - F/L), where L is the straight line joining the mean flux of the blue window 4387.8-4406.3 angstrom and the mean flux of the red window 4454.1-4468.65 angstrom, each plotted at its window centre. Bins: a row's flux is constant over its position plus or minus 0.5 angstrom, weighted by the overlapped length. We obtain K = 0.35 angstrom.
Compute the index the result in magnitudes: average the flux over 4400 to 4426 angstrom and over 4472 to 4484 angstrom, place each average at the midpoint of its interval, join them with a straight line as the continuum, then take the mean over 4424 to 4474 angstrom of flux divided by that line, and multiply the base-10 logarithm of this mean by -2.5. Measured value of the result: 0.01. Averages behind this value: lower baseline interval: 10.2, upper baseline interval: 10.1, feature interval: 10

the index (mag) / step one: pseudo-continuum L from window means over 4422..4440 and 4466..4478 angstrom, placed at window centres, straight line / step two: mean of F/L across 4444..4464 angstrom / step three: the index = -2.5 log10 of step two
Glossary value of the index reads 0.007 mag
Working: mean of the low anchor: 10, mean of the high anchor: 10.2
